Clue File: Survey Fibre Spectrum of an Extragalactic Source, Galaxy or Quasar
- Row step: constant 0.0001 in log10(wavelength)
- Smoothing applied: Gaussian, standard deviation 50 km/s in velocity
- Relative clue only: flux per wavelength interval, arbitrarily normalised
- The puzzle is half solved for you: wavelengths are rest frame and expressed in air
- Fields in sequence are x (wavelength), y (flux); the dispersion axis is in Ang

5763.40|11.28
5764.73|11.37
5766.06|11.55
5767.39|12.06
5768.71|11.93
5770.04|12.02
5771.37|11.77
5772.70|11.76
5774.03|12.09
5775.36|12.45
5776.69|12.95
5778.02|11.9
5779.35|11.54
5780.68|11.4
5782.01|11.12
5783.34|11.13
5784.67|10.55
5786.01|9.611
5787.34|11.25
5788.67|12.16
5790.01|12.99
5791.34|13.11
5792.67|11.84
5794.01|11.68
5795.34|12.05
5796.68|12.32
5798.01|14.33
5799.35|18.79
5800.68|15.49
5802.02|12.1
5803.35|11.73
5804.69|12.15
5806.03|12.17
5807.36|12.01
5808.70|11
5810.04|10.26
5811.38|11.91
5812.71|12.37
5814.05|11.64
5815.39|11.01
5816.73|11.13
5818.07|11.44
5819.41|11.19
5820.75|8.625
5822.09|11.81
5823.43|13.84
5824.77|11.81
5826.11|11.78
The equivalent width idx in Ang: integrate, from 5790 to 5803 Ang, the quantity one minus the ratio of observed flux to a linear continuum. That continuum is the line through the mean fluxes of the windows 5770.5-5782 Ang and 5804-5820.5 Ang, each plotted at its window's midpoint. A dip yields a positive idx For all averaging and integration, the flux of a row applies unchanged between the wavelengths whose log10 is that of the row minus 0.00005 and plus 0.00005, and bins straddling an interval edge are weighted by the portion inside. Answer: -2.0 Ang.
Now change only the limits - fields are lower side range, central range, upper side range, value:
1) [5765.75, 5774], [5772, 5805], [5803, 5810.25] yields -1.68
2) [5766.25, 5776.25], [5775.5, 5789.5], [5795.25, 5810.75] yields 1.02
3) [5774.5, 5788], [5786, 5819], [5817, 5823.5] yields -3.06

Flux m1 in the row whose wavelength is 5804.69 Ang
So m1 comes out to 12.15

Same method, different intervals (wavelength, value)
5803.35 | 11.73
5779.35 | 11.54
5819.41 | 11.19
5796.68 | 12.32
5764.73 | 11.37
